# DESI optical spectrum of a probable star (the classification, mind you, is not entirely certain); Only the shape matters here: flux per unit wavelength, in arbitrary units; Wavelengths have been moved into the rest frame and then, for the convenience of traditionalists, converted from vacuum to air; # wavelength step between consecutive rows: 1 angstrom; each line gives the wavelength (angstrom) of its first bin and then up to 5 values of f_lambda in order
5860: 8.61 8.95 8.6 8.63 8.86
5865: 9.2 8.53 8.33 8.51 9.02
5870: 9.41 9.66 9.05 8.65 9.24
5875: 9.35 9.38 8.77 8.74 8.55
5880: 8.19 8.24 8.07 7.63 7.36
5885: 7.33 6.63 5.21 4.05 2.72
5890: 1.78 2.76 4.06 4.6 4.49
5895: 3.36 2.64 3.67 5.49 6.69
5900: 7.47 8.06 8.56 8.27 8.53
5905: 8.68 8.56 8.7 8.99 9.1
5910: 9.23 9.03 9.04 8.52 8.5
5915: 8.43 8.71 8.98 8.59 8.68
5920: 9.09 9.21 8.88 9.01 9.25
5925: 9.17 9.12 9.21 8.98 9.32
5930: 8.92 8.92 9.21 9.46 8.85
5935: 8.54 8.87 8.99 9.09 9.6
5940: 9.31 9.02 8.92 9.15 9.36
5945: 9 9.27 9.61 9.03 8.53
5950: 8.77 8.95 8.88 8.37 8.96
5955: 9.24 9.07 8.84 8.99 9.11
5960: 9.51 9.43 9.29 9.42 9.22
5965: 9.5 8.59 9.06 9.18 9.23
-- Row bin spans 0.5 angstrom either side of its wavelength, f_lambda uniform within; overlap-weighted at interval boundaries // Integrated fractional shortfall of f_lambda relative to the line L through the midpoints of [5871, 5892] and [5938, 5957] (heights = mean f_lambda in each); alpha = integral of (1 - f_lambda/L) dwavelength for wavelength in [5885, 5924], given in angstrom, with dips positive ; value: 3.89 angstrom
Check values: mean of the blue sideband 7.07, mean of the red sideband 9.05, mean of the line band 7.06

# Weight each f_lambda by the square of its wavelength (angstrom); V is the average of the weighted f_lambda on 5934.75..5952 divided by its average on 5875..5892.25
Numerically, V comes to 1.4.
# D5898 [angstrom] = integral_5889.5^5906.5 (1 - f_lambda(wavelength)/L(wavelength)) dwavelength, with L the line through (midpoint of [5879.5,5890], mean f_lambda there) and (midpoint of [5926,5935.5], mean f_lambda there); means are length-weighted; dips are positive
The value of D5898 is 3.4 angstrom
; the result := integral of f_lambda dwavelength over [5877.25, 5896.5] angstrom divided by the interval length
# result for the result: 5.64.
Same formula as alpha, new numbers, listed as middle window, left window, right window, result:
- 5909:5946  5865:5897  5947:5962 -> -3.5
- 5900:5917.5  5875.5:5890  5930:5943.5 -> -1.4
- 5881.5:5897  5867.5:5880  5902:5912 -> 7.1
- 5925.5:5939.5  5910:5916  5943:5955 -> -0.3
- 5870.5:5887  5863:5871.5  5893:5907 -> -0.5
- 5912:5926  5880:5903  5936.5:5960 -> -3.0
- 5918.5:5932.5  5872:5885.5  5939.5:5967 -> -0.4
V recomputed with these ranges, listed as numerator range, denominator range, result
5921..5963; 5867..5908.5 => 1.31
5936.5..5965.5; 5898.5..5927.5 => 1.06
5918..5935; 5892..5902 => 1.73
